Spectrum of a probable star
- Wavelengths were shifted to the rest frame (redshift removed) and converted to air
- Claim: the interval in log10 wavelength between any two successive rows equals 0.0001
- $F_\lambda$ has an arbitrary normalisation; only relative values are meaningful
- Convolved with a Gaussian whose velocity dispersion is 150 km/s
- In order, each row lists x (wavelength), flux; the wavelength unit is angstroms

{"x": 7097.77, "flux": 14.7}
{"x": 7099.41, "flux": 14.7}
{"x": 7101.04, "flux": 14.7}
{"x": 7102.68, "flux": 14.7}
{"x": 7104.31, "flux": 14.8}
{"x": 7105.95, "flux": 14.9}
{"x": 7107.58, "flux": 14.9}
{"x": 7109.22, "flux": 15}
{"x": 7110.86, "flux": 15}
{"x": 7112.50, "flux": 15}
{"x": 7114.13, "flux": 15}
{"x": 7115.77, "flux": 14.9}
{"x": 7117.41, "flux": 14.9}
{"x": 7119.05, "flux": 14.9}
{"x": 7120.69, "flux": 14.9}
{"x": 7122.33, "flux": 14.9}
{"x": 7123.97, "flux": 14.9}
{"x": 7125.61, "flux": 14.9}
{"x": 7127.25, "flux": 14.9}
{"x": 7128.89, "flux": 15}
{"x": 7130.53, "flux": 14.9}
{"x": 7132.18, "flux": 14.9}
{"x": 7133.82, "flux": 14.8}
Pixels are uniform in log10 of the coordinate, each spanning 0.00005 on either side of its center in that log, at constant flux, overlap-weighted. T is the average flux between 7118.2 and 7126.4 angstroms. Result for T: 14.9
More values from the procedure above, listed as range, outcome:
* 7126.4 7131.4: 14.9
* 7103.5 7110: 14.9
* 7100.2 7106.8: 14.8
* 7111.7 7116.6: 15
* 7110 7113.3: 15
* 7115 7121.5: 14.9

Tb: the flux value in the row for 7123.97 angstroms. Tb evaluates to 14.9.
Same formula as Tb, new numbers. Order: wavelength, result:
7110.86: 15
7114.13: 15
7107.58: 14.9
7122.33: 14.9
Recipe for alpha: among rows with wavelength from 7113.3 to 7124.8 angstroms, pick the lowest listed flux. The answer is 14.9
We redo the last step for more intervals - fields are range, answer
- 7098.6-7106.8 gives 14.7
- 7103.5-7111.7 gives 14.8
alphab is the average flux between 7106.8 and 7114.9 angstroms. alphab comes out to 15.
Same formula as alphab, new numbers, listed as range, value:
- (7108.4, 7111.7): 15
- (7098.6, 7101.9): 14.7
